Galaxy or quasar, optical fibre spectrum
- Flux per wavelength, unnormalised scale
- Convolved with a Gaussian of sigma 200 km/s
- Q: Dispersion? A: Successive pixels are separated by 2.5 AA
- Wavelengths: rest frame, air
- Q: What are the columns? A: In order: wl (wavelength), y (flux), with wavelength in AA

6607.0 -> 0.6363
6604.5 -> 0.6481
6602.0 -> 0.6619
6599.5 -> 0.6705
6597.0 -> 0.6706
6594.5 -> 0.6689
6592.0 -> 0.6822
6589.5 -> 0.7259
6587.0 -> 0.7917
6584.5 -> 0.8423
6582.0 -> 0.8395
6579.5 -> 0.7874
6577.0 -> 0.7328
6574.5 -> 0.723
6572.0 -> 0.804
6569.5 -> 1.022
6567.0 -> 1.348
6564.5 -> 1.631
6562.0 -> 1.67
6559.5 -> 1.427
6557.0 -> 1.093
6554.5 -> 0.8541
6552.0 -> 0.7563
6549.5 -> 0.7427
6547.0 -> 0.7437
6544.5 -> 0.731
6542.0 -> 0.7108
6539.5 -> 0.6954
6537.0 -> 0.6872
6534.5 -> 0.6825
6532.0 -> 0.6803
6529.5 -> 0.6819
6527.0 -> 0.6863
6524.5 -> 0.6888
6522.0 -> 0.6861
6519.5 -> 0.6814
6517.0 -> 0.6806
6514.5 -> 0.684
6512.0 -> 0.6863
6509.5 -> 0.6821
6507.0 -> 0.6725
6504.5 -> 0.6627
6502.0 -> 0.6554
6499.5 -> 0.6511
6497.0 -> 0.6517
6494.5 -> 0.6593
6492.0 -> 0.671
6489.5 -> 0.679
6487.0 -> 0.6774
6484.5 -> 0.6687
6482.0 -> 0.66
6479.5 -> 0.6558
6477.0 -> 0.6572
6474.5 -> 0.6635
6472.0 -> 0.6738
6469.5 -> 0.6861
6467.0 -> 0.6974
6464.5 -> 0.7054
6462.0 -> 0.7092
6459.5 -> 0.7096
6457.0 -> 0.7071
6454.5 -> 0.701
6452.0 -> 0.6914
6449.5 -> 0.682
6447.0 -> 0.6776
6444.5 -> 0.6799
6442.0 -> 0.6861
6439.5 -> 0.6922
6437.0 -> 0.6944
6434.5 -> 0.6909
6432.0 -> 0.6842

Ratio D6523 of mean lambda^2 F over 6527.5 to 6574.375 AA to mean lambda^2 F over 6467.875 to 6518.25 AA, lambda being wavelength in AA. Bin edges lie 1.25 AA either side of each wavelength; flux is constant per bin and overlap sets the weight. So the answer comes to 1.42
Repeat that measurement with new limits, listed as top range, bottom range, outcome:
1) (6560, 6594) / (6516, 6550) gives 1.41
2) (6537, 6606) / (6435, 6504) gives 1.32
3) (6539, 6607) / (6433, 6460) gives 1.31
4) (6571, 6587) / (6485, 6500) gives 1.22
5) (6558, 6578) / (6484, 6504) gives 1.81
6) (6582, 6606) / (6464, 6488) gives 1.10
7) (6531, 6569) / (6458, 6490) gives 1.46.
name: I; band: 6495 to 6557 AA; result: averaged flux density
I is 0.705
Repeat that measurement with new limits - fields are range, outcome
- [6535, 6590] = 0.925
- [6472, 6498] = 0.665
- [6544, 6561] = 0.926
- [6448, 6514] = 0.678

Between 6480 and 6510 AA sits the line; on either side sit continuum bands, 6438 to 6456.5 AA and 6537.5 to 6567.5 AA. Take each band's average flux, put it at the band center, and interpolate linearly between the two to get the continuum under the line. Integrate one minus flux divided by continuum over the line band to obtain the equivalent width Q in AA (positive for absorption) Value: 6.1 AA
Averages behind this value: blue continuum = 0.688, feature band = 0.665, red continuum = 1.02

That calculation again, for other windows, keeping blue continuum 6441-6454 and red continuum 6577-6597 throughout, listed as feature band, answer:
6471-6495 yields 1.2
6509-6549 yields 1.7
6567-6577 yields -2.0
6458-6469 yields -0.2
